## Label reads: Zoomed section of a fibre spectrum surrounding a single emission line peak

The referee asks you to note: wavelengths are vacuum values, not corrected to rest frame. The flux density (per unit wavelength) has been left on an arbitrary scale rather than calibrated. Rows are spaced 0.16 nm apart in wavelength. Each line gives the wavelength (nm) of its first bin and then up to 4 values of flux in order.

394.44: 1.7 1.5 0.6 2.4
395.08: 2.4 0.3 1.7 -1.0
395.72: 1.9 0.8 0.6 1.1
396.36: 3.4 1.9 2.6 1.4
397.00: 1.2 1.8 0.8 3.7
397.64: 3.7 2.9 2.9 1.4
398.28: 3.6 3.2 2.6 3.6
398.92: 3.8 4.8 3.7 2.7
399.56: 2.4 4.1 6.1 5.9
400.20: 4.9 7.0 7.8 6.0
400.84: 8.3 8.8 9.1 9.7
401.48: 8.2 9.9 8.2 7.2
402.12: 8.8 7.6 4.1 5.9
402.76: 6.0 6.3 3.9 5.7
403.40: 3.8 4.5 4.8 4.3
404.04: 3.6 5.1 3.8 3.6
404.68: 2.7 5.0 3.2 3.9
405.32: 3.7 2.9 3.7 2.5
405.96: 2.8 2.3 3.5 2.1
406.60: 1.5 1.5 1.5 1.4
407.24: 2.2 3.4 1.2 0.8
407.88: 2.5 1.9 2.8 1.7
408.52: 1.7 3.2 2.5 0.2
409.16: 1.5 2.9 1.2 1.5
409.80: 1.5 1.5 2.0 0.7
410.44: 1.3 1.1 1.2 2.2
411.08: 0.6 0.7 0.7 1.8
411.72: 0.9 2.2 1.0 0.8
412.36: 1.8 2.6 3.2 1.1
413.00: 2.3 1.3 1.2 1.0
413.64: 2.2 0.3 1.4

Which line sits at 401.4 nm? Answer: C IV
